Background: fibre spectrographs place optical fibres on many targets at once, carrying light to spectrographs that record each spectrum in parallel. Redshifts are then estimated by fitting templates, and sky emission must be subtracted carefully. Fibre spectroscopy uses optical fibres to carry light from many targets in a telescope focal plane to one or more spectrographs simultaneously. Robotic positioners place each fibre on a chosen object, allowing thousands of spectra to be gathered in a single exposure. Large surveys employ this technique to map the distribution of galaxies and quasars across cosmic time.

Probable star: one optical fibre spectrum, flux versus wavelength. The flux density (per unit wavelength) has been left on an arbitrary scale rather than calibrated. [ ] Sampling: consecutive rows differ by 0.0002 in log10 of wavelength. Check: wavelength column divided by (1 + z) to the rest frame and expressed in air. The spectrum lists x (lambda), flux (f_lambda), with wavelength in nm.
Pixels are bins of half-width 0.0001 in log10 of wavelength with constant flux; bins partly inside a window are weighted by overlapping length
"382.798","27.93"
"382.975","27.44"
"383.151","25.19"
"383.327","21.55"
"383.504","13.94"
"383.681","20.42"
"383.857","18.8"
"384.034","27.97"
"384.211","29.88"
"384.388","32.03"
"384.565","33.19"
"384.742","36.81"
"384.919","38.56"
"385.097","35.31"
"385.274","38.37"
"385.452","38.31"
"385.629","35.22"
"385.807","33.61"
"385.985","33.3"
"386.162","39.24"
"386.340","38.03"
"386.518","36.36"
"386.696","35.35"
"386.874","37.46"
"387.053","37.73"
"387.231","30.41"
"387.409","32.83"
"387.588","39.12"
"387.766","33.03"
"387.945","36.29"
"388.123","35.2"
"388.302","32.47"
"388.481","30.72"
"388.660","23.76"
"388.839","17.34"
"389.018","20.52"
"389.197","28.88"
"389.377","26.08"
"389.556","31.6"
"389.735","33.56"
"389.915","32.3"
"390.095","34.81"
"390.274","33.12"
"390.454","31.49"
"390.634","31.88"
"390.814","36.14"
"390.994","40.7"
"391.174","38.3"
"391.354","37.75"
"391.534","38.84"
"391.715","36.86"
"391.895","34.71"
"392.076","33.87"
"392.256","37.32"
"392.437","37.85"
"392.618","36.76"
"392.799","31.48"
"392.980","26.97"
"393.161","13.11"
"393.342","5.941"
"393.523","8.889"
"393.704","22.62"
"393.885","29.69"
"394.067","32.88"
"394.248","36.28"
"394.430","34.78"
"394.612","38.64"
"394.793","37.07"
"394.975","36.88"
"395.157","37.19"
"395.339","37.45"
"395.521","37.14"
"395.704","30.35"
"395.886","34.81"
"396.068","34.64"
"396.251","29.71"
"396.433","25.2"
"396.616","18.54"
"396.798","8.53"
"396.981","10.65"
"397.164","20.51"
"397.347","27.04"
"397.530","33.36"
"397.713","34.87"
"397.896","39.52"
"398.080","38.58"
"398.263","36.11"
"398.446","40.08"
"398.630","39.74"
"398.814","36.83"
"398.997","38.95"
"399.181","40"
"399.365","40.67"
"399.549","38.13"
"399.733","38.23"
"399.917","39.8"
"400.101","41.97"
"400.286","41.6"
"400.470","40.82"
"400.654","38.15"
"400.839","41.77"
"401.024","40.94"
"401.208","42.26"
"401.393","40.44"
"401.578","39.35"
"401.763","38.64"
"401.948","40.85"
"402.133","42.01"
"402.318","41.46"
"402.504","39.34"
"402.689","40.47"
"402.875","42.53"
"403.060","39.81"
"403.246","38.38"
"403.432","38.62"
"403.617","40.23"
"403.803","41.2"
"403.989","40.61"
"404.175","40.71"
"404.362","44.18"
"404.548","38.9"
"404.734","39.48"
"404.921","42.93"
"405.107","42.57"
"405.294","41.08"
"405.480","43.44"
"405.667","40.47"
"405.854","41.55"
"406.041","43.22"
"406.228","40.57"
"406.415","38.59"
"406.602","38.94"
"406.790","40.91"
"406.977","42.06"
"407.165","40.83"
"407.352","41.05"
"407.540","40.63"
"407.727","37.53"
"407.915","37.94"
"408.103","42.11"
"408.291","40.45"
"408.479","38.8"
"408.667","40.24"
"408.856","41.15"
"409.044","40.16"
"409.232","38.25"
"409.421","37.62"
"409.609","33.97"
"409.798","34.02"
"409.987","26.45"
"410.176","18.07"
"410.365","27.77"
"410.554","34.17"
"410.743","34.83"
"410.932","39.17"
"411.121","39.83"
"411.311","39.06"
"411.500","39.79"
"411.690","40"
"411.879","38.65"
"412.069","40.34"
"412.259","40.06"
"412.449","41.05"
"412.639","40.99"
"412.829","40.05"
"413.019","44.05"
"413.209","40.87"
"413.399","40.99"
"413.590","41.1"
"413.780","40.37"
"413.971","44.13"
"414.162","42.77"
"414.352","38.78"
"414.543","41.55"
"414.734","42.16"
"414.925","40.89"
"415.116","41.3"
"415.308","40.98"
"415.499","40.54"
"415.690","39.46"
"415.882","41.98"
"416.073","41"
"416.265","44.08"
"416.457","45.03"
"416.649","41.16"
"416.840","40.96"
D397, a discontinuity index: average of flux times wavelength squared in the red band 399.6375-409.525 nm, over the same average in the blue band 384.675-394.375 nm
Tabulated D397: 1.35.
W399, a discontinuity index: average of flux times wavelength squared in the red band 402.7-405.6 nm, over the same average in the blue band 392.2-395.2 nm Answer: 1.46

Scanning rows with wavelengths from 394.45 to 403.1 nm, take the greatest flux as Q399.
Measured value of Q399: 42.53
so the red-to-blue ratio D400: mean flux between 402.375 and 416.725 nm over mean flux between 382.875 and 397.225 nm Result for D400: 1.29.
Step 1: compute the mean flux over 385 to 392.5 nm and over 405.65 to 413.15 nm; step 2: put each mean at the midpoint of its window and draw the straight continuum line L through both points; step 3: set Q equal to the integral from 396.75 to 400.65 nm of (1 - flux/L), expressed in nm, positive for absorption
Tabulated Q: 0.13 nm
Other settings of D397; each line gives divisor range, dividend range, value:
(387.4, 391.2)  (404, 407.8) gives 1.41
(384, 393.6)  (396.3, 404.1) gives 1.20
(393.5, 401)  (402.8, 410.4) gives 1.21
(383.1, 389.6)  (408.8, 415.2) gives 1.40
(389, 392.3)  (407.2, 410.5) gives 1.17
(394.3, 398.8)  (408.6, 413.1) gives 1.25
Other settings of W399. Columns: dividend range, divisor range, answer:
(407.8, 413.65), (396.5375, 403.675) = 1.08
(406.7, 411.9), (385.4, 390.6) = 1.27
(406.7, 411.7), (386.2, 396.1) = 1.26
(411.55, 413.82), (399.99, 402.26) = 1.06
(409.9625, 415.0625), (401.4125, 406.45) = 0.99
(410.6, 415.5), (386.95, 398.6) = 1.44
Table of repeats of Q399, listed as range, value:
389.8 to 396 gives 40.7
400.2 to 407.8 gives 44.18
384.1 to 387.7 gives 39.24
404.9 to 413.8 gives 44.05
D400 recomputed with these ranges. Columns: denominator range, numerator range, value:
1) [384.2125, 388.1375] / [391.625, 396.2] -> 0.88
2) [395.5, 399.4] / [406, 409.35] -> 1.28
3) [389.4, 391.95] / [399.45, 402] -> 1.15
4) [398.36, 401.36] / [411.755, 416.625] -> 1.03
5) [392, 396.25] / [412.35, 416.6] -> 1.34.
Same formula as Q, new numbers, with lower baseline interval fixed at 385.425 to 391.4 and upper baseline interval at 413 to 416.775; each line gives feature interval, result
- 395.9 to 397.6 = 0.58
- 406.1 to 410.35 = 0.20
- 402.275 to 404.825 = -0.16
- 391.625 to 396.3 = 0.49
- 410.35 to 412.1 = 0.12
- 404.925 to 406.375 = -0.12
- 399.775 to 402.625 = -0.25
